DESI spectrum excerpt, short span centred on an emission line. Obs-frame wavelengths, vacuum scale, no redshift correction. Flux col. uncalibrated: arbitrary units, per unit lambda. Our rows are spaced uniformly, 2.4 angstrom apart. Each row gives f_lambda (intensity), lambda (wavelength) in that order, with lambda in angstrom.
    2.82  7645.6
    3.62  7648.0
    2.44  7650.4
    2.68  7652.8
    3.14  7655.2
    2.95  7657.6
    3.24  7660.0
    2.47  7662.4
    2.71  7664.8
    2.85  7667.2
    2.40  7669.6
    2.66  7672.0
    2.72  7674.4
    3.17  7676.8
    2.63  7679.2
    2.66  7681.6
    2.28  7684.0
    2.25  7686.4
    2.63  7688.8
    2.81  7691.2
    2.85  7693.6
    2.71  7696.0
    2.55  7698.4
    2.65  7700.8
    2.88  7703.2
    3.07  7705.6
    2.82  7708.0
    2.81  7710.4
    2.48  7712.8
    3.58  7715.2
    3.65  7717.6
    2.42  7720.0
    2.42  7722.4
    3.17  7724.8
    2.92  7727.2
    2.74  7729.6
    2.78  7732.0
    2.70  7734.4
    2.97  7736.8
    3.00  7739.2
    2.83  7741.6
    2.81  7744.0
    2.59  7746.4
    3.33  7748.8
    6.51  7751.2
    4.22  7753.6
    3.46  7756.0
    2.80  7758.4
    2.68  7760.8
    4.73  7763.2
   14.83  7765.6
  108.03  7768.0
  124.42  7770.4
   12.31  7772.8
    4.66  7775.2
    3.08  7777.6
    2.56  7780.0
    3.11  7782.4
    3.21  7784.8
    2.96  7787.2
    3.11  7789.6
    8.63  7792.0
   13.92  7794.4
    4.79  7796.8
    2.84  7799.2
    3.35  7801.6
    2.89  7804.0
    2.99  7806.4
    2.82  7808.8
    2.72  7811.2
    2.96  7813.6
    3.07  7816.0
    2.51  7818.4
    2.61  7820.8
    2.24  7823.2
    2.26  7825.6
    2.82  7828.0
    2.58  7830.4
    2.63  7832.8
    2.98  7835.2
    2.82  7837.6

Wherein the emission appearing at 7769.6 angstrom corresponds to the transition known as Halpha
